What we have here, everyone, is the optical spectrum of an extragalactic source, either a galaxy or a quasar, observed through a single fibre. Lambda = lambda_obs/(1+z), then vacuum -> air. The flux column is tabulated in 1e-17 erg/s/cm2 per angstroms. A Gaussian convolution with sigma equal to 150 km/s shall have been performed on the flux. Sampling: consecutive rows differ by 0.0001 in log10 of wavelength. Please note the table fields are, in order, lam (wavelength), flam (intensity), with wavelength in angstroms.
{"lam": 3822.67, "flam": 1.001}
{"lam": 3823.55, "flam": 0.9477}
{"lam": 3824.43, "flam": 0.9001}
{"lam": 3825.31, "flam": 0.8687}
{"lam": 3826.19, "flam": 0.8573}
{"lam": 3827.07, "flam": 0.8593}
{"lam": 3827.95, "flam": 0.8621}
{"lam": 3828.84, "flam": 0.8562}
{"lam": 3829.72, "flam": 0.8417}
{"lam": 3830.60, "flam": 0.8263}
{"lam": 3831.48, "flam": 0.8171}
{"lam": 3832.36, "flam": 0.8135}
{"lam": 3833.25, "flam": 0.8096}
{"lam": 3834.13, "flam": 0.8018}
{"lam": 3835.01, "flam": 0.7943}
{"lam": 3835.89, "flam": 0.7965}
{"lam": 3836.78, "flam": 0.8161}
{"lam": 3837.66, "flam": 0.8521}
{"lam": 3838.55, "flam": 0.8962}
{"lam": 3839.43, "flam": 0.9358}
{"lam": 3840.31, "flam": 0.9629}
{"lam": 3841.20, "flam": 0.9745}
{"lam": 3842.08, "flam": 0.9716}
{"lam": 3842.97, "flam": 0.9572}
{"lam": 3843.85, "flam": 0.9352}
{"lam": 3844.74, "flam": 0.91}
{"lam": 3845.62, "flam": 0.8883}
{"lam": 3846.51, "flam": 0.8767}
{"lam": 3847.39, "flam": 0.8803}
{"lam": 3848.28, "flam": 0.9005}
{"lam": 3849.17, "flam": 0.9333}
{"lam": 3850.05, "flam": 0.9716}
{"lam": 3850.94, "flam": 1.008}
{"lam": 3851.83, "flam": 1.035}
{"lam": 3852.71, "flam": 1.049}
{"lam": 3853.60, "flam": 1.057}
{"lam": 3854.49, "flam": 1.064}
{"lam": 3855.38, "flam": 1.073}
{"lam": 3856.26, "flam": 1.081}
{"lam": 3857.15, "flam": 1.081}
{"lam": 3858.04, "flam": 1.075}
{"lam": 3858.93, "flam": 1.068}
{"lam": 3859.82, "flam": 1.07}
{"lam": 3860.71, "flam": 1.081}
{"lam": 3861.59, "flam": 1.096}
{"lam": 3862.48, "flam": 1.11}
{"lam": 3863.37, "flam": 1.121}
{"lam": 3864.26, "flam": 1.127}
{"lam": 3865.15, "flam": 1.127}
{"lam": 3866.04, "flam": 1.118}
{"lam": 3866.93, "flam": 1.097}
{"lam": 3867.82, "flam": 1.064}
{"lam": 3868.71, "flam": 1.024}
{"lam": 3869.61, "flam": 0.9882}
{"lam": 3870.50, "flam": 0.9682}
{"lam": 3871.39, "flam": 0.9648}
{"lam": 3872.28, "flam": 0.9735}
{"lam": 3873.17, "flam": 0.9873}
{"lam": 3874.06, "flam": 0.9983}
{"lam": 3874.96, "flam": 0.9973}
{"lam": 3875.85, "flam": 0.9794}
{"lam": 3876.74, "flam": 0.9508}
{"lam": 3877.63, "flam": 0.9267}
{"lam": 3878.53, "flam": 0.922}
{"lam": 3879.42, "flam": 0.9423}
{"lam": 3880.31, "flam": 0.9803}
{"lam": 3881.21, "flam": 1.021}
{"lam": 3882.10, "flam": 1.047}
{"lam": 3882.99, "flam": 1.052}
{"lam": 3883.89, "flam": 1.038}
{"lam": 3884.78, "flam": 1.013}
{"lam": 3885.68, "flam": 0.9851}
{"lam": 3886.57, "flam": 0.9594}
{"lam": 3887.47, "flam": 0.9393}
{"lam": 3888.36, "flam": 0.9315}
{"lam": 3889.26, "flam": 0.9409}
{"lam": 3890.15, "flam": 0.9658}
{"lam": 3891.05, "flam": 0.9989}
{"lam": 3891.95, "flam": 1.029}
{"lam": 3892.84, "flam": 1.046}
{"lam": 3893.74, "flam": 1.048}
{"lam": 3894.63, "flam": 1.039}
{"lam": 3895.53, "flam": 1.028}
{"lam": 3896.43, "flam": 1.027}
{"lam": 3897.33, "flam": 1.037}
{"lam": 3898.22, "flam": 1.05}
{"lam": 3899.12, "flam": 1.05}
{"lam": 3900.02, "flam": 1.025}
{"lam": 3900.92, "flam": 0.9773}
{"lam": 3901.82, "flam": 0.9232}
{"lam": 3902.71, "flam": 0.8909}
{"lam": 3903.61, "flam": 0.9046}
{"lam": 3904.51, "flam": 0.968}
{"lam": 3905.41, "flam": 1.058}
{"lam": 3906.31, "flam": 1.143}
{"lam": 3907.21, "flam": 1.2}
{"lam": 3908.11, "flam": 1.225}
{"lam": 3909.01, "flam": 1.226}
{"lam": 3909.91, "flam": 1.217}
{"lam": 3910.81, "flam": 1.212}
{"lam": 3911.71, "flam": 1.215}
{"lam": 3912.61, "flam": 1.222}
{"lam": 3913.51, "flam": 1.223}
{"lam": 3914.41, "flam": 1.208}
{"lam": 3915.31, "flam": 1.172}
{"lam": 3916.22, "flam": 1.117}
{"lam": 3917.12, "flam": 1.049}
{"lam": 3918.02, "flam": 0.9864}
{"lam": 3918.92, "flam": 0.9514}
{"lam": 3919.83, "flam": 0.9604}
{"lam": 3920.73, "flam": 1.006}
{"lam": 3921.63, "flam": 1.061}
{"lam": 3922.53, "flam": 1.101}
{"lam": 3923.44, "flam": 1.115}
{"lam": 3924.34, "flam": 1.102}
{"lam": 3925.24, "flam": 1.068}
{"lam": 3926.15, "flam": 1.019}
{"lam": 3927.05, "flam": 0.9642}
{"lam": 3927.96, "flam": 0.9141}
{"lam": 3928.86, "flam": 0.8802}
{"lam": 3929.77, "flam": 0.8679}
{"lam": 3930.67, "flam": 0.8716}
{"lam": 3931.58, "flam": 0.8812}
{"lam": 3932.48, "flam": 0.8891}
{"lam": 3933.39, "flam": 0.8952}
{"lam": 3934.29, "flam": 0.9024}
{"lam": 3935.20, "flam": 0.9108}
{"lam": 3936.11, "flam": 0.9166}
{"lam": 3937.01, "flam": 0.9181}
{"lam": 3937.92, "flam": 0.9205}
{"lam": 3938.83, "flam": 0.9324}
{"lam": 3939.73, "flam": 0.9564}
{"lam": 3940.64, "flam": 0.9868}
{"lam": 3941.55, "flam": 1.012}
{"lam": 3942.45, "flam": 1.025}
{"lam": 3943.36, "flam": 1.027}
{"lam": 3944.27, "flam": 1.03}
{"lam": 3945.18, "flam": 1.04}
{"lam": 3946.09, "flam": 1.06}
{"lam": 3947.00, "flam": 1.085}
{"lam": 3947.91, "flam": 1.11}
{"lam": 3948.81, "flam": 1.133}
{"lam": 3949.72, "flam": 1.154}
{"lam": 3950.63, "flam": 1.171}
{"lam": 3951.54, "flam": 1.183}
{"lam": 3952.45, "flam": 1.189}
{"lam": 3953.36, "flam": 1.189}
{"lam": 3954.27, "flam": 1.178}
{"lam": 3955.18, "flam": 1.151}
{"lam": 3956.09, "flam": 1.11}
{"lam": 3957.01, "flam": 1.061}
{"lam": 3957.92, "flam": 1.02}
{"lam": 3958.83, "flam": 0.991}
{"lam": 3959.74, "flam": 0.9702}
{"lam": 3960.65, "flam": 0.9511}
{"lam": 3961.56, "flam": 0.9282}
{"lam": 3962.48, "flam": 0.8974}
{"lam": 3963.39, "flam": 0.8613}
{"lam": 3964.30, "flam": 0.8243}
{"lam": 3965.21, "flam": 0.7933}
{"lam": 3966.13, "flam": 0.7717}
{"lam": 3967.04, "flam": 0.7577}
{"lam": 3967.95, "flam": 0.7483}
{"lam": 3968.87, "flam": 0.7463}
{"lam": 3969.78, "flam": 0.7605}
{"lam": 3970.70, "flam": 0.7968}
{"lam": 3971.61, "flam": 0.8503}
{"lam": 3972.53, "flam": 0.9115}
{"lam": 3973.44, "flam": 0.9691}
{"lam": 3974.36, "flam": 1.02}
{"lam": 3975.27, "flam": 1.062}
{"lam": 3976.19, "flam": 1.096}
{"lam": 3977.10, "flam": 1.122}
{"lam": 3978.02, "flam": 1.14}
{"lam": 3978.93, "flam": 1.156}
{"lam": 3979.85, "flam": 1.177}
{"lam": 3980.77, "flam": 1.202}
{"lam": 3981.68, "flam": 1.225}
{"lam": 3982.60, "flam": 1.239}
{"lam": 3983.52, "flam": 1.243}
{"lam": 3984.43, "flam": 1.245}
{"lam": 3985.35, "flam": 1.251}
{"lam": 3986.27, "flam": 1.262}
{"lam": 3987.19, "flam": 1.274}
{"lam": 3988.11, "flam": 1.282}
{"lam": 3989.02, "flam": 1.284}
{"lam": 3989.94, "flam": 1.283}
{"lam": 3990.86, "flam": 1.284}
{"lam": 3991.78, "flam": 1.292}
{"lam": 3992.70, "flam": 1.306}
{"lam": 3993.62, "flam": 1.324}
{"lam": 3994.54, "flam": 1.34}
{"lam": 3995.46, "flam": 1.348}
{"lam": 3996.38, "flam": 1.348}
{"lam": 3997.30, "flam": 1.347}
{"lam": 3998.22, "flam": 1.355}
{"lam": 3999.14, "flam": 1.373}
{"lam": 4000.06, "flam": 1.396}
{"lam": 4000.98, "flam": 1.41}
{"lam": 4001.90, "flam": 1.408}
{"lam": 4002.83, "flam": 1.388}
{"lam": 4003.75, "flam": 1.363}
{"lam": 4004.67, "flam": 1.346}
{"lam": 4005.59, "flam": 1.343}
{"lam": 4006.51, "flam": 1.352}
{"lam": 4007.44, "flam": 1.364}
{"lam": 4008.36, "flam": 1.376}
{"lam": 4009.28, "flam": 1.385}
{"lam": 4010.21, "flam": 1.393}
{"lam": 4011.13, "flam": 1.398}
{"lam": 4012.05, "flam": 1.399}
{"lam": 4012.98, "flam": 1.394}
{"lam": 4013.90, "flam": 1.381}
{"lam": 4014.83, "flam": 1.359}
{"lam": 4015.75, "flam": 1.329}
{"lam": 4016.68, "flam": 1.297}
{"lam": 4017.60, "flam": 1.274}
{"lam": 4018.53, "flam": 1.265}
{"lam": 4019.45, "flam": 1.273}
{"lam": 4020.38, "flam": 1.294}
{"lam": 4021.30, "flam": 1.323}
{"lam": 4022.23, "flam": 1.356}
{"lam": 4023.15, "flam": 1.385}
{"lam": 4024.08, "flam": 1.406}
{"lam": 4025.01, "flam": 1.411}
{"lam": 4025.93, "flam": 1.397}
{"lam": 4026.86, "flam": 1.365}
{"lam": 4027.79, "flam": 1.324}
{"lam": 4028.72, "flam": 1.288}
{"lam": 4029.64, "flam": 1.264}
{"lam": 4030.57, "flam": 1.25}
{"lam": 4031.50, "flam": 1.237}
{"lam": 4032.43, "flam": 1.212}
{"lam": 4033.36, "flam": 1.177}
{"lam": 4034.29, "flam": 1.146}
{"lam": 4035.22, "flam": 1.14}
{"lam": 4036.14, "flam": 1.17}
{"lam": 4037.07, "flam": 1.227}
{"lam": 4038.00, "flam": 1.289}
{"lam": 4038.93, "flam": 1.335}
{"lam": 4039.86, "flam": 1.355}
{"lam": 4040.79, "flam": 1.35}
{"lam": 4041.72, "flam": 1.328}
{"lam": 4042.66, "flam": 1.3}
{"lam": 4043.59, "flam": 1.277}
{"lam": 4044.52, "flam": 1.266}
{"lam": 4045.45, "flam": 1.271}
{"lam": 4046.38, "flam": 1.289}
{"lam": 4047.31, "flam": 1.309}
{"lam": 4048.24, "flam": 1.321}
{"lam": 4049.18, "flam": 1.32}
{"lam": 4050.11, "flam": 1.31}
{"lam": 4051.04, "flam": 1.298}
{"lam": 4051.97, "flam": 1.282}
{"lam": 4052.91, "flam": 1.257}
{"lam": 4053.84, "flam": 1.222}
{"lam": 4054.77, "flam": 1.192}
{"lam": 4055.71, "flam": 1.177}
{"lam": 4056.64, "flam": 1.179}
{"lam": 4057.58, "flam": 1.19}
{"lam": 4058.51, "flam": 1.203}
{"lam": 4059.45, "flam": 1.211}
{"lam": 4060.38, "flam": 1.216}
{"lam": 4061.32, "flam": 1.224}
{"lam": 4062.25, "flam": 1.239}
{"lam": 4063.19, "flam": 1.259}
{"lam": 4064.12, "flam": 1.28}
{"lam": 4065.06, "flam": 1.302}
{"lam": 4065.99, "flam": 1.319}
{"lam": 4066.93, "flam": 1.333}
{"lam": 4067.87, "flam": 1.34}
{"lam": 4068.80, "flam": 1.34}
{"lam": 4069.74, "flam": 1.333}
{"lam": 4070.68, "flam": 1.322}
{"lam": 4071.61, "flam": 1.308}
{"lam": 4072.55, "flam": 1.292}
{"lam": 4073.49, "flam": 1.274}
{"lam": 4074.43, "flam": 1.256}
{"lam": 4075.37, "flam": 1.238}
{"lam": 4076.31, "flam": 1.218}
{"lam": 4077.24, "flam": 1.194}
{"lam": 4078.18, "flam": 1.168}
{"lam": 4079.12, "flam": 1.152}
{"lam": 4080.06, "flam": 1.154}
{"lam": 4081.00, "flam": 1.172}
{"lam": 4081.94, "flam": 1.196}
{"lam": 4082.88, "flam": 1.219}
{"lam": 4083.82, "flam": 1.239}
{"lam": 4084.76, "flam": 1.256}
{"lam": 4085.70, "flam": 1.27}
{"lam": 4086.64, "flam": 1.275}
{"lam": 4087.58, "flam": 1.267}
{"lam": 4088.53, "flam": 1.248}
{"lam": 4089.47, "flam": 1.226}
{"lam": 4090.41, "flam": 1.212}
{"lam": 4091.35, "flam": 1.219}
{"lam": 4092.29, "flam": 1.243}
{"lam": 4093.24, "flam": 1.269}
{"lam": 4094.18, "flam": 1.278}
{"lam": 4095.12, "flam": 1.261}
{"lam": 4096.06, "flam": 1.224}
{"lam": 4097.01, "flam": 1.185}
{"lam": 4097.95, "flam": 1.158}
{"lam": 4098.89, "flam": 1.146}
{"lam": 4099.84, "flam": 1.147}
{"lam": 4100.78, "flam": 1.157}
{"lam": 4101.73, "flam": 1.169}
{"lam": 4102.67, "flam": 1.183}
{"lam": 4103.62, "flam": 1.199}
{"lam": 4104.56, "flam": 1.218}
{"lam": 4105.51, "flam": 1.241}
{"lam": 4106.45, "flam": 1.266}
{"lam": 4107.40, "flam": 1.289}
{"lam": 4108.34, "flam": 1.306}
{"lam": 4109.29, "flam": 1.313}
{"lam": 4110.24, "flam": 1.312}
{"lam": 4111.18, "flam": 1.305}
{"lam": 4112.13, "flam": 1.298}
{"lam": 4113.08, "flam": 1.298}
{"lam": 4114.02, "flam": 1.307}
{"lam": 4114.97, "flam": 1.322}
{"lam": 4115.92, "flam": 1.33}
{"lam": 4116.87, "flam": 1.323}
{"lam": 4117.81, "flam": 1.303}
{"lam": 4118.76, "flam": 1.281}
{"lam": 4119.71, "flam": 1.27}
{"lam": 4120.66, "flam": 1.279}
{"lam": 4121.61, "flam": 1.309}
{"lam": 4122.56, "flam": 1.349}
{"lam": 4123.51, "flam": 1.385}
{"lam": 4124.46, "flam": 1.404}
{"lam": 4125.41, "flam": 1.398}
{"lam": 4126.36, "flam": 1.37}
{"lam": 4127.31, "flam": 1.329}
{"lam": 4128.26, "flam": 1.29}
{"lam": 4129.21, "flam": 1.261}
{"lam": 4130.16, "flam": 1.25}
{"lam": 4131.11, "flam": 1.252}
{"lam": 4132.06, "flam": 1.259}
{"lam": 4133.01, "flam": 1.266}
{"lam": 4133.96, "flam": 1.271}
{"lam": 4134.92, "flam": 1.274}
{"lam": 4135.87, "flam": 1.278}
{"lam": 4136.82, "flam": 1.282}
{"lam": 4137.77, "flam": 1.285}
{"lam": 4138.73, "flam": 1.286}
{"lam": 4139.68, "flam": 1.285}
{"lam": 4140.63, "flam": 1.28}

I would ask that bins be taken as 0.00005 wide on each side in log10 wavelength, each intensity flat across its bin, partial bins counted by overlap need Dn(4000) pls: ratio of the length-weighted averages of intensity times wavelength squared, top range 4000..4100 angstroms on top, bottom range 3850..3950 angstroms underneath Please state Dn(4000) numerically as 1.34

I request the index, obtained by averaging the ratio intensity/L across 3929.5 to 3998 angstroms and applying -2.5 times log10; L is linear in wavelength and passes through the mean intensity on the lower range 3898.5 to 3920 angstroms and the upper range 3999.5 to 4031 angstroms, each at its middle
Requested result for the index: 0.16 mag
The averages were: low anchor 1.09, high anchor 1.35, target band 1.06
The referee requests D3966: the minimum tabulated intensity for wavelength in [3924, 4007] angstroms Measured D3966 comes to 0.7463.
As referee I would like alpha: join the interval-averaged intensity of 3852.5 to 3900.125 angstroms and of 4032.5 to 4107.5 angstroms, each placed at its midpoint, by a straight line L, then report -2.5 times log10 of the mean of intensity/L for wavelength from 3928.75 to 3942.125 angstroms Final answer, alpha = 0.189 mag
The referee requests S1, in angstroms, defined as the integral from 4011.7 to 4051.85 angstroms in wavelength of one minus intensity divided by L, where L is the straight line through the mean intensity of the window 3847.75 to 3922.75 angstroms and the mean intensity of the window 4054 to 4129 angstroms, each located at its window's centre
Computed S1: -3.5 angstroms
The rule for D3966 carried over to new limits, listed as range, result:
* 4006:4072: 1.14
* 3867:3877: 0.9508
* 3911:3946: 0.8679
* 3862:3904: 0.8909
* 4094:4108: 1.146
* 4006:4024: 1.265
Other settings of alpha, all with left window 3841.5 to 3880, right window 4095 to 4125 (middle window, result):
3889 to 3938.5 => 0.04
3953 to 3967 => 0.15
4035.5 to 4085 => -0.04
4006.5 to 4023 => -0.15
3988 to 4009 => -0.17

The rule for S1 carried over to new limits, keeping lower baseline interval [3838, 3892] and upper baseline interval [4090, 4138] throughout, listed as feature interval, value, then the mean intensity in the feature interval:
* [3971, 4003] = -2.73 angstroms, 1.23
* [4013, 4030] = -2.38 angstroms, 1.34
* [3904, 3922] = -1.15 angstroms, 1.12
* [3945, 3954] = -0.35 angstroms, 1.14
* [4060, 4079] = -0.74 angstroms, 1.27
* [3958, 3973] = 3.49 angstroms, 0.852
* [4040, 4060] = -1.06 angstroms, 1.27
